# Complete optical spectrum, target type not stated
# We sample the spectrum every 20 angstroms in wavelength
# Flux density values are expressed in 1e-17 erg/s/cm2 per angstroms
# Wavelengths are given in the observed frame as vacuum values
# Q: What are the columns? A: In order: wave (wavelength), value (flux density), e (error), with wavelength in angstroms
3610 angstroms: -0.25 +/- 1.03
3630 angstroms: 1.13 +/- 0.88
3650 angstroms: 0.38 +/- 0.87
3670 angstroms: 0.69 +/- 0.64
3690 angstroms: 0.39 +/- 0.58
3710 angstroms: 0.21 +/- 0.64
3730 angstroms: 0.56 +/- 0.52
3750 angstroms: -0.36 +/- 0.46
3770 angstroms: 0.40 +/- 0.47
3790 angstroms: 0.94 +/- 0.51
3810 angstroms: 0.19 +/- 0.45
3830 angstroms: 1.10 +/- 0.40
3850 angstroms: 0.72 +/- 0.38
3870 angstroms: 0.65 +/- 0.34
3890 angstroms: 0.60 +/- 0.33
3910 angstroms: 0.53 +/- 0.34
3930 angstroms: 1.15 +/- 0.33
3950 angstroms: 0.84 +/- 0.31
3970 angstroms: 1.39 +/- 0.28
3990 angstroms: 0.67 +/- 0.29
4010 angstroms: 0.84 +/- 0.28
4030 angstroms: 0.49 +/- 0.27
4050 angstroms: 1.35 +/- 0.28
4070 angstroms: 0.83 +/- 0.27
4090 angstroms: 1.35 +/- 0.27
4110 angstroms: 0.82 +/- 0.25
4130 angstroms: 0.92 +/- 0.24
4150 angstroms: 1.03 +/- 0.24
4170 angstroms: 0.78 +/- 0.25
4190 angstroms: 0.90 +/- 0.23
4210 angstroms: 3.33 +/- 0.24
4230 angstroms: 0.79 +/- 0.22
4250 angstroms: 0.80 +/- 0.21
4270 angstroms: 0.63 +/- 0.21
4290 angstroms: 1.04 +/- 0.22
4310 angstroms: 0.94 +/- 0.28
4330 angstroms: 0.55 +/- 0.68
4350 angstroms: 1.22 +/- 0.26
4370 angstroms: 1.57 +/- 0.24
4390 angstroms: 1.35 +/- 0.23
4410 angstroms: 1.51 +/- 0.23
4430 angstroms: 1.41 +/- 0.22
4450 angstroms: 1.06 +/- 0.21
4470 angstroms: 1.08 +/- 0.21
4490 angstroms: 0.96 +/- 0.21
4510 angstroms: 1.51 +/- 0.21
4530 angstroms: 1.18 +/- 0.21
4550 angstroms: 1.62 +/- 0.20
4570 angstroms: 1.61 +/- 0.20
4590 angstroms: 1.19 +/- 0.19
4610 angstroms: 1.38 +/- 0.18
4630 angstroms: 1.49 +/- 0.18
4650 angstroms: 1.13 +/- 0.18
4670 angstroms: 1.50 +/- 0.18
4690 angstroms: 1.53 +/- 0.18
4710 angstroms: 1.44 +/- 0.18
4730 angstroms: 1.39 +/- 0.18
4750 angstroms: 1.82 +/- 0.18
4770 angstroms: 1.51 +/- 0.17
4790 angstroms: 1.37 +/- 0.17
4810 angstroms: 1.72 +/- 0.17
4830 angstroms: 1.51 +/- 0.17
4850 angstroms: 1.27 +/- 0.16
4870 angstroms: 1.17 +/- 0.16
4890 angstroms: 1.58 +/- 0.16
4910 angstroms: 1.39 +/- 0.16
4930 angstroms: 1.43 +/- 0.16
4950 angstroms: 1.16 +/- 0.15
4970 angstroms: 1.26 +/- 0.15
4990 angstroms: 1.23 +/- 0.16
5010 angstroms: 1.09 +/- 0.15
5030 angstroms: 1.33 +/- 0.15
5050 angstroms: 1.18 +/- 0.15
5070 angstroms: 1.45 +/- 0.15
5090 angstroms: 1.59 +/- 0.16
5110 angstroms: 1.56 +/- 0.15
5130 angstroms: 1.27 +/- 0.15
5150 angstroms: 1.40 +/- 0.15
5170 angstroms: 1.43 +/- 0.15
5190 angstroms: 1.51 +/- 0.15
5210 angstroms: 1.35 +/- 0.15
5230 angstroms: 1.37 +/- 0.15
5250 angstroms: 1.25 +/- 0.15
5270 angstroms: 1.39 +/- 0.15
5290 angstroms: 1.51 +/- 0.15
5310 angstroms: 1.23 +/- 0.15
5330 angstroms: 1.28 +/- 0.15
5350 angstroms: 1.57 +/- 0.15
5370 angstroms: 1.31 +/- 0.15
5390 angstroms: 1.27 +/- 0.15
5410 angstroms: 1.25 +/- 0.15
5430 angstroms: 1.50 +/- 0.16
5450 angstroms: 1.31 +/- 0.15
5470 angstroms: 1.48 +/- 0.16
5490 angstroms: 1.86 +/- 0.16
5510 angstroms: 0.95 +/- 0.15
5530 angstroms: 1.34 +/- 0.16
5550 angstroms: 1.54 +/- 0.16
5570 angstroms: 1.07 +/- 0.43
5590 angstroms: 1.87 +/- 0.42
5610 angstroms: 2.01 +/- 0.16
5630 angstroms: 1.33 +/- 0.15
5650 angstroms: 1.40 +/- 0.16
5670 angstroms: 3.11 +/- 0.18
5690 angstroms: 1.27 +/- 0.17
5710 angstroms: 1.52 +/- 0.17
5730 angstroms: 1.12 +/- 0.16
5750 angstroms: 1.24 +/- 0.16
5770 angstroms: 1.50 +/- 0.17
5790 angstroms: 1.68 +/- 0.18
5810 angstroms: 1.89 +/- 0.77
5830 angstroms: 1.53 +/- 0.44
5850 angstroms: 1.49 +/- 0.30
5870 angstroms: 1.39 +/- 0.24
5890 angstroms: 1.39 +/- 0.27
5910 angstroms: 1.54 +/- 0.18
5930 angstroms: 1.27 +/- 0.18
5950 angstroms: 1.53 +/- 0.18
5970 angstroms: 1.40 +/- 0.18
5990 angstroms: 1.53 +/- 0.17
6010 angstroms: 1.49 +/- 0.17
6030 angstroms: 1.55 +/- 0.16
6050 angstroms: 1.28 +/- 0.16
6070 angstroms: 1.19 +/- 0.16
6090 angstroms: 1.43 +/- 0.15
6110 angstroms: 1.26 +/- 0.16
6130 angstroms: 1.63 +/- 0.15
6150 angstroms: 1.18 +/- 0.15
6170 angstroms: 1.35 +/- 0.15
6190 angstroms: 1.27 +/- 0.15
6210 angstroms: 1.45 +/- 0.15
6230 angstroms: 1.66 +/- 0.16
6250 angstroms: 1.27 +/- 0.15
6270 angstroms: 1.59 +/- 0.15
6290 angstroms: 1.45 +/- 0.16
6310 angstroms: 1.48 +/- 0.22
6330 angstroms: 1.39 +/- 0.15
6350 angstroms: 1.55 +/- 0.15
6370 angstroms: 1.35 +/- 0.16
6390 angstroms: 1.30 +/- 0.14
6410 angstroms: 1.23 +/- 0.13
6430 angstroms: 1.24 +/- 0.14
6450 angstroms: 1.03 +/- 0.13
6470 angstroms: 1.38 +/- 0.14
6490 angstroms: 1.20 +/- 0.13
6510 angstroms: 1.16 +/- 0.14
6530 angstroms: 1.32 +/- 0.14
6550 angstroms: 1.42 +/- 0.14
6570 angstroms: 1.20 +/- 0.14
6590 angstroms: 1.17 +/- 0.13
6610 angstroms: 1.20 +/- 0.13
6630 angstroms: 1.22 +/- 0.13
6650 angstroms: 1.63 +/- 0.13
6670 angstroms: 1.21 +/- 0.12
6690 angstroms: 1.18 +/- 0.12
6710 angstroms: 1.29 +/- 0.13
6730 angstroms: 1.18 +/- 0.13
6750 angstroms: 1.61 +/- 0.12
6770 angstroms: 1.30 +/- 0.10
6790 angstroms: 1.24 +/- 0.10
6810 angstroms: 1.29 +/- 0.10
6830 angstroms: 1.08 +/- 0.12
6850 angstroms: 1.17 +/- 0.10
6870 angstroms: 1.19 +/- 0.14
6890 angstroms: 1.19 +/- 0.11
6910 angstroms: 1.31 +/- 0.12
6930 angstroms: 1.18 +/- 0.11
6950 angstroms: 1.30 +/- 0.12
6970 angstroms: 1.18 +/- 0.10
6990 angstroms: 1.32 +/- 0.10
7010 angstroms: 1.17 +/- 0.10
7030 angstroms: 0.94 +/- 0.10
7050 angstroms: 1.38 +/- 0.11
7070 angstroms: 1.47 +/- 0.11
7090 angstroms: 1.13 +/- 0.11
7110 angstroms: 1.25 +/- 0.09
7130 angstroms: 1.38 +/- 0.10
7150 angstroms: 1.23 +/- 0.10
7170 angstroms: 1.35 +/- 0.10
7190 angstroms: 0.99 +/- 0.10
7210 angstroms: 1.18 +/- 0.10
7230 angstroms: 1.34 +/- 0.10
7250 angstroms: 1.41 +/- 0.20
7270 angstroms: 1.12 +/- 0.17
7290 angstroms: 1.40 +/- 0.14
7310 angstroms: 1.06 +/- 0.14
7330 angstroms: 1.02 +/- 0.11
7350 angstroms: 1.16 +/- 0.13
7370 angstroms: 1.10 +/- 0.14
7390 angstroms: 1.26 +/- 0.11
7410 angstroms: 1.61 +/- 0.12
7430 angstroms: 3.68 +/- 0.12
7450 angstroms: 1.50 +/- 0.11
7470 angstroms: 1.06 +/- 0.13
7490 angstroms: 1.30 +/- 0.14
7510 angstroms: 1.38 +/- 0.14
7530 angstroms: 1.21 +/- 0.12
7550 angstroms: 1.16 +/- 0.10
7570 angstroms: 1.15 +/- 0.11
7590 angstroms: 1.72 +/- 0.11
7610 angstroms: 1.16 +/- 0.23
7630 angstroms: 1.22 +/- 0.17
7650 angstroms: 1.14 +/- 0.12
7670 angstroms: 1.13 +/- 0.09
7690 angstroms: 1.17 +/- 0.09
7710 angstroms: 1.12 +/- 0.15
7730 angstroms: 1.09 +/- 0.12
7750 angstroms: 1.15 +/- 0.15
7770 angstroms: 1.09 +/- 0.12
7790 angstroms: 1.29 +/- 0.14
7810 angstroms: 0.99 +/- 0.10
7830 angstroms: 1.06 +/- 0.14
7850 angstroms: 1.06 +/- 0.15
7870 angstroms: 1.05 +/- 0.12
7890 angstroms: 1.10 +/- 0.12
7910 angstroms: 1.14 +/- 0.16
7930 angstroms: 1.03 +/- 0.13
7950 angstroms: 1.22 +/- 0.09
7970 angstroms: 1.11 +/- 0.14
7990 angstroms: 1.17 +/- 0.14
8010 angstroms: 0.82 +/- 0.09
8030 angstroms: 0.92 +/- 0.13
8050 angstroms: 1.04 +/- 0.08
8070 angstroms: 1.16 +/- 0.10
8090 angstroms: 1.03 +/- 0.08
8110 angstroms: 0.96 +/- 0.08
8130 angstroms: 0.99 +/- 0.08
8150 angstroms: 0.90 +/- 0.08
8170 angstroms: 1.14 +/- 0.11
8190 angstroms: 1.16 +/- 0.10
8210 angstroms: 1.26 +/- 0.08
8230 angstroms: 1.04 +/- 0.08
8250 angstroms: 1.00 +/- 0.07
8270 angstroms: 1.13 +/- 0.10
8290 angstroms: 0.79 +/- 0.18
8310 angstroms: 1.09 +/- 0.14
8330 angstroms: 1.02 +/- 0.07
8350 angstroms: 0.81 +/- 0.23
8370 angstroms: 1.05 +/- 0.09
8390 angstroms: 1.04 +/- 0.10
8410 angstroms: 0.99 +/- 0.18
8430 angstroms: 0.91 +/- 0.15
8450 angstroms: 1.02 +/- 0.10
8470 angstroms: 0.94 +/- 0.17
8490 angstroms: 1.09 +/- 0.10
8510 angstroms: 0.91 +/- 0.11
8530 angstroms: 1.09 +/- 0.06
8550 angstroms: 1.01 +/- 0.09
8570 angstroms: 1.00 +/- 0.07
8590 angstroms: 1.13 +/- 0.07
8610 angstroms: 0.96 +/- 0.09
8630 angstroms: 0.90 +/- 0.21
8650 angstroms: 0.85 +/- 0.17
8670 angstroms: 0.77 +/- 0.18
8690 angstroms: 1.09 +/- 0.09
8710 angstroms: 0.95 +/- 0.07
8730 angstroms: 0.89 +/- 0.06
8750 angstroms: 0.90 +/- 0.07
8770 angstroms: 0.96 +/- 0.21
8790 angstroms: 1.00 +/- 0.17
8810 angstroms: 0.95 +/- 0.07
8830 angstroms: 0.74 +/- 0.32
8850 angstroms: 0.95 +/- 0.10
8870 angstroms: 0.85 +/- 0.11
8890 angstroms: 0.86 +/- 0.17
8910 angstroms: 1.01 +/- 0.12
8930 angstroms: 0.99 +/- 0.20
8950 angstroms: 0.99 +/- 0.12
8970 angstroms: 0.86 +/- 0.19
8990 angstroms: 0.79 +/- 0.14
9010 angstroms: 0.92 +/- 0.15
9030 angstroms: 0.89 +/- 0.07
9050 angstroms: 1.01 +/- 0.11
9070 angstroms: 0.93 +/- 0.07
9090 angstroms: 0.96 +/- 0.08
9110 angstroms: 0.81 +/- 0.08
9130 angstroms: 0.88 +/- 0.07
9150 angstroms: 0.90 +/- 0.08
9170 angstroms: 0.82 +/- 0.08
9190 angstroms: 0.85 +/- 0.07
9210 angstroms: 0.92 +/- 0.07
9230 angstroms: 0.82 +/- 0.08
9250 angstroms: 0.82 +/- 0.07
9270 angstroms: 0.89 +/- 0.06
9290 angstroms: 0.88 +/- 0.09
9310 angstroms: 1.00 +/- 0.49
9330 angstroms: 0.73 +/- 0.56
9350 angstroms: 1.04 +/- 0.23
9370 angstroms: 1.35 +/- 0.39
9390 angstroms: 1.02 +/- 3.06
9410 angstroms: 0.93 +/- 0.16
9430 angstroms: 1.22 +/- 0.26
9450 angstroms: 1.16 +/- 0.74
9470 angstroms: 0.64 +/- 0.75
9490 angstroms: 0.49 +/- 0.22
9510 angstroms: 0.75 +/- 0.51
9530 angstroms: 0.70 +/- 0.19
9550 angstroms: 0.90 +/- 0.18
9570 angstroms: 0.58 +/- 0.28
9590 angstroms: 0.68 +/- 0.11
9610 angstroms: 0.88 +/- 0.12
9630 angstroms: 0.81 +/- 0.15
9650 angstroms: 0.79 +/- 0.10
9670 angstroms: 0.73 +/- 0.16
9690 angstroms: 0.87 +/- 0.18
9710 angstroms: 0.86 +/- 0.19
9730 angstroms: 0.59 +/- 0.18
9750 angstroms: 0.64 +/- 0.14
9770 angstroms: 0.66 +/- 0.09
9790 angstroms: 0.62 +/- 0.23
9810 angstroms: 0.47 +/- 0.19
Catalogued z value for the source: 0.13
